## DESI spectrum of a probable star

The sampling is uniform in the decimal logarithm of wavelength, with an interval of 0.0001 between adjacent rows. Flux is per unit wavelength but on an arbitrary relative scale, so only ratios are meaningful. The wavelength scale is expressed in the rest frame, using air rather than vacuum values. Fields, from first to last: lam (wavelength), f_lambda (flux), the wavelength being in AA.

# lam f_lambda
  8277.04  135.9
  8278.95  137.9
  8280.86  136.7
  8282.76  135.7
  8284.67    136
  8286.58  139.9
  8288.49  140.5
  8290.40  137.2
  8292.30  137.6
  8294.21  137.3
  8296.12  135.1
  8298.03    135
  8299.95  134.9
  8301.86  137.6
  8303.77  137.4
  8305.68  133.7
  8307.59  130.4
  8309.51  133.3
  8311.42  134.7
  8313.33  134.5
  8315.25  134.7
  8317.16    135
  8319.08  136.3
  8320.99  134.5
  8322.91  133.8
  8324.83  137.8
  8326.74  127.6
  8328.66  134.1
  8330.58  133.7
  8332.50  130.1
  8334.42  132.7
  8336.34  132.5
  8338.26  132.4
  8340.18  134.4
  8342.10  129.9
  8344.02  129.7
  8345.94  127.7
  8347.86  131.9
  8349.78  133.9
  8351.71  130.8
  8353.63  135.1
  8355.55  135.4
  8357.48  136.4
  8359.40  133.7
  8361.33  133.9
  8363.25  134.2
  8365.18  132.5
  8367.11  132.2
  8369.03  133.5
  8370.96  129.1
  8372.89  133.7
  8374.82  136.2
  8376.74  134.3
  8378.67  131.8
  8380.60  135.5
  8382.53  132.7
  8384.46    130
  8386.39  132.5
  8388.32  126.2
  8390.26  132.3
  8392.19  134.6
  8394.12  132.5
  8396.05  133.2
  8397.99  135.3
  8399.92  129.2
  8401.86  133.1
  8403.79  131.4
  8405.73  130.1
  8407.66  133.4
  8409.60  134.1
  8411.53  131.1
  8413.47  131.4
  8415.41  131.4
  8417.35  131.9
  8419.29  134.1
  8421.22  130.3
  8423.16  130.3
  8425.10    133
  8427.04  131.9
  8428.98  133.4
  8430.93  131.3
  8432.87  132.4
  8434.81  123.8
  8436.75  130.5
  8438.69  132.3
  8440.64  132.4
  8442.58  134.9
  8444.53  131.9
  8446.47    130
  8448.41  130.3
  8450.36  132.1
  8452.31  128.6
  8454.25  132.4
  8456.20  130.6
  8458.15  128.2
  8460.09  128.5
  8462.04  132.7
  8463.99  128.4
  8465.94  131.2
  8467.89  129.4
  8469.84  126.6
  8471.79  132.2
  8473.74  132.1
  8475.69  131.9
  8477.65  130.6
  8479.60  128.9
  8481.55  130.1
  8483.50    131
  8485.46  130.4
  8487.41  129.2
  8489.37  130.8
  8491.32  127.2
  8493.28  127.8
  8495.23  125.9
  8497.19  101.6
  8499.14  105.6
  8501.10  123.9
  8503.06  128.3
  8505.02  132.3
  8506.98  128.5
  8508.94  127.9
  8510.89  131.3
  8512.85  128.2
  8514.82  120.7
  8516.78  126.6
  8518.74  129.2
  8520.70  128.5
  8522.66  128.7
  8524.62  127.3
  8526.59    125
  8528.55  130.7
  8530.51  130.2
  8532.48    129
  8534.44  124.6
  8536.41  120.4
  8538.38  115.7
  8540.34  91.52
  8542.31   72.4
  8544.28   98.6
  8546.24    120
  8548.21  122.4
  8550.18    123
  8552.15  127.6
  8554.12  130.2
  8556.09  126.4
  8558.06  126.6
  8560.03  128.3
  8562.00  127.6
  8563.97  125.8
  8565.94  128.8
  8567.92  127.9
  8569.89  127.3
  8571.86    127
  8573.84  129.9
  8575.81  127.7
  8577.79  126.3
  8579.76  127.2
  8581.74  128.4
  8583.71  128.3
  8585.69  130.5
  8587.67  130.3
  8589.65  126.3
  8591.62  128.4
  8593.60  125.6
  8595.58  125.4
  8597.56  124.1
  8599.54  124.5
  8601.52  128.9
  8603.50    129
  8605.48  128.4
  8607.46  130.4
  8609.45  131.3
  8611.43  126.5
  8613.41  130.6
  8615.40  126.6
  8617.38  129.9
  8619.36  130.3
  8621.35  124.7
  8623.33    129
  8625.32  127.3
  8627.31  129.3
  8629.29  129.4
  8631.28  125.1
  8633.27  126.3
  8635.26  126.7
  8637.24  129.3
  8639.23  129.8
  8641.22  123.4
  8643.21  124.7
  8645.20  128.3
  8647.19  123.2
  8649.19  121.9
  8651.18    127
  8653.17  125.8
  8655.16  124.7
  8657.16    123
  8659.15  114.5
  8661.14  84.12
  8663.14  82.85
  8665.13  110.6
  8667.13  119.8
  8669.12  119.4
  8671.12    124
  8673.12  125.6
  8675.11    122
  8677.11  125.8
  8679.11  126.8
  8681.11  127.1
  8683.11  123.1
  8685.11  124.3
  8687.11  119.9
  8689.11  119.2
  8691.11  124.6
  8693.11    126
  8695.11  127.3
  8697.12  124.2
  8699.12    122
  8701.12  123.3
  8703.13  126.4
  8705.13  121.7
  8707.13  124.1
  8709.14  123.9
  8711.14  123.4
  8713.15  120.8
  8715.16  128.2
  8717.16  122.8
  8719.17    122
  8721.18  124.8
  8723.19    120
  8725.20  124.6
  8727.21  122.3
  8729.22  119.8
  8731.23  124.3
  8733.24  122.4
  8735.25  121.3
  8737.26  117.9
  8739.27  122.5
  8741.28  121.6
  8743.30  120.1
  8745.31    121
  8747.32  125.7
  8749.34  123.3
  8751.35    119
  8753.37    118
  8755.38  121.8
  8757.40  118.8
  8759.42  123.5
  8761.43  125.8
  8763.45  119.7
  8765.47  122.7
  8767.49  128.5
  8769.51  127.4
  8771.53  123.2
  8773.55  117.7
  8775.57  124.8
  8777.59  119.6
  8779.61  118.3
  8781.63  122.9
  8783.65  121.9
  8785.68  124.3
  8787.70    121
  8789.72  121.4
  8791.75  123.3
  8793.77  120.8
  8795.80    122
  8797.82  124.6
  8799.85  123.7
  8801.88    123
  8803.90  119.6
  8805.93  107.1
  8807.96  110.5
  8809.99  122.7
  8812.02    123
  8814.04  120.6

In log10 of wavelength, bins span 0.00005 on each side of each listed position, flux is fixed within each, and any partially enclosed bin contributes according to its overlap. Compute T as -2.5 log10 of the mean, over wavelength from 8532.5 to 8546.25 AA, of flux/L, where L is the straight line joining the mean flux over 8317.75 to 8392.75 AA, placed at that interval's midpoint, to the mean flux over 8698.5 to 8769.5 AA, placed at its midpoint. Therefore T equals 0.20 mag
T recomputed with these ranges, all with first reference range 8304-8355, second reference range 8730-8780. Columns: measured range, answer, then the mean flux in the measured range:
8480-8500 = 0.04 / 124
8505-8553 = 0.06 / 121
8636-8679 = 0.04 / 120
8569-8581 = -0.01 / 128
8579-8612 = -0.01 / 128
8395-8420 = -0.01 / 132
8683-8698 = 0.00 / 124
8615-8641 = -0.02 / 128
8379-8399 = -0.01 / 132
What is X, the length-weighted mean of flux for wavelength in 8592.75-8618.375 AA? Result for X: 128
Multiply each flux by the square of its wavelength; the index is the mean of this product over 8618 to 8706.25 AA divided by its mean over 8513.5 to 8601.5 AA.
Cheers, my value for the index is 1.01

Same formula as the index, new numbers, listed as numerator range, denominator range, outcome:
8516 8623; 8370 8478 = 0.98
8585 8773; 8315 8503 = 1.00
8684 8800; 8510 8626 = 1.02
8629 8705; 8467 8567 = 1.02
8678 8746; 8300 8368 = 1.01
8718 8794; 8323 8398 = 1.01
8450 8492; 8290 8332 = 1.00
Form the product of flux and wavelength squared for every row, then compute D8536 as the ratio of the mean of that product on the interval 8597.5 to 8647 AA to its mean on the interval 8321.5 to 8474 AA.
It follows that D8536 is 1.0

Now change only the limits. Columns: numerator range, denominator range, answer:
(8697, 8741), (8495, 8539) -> 1.03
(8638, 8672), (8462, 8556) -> 0.98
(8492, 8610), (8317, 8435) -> 0.98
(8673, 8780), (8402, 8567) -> 1.02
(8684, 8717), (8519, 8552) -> 1.08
